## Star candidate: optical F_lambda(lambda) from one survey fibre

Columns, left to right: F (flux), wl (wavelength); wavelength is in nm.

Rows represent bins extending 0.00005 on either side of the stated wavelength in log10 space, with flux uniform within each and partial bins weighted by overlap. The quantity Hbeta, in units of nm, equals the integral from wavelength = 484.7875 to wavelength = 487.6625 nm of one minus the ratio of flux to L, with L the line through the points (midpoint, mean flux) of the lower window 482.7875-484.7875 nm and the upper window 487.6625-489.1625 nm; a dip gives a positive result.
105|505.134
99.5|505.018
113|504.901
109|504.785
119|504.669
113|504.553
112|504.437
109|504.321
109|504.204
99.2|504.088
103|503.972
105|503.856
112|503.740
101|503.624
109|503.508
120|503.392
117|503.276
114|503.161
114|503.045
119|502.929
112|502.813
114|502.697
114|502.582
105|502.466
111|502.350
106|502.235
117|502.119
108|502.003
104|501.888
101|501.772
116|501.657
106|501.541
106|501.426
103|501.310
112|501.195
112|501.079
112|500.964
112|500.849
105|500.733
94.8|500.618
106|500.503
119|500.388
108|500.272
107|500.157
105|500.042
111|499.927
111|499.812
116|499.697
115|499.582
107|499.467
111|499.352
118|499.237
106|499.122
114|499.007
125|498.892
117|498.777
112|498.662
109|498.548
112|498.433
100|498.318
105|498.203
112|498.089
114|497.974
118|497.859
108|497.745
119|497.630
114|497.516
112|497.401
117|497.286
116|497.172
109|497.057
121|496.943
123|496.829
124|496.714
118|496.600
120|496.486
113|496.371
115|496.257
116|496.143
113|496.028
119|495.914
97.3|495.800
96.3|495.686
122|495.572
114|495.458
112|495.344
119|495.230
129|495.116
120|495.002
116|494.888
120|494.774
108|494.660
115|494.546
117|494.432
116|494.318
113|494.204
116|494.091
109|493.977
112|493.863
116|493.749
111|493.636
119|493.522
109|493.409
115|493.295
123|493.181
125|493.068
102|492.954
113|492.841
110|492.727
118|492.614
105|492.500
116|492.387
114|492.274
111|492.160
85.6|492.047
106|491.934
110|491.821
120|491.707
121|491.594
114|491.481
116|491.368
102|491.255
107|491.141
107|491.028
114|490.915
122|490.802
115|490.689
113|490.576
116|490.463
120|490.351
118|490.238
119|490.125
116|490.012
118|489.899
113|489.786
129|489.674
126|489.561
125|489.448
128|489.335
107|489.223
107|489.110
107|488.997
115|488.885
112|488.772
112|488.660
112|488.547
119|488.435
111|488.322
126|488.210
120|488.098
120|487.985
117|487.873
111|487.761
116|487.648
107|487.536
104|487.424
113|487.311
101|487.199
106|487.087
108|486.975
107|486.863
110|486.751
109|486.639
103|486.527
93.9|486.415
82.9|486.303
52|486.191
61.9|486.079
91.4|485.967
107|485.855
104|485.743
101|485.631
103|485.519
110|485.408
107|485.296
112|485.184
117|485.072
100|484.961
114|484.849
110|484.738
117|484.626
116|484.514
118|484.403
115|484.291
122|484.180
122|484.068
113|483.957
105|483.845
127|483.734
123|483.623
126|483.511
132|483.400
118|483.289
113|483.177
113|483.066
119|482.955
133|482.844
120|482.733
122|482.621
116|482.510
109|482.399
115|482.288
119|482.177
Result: 0.38 nm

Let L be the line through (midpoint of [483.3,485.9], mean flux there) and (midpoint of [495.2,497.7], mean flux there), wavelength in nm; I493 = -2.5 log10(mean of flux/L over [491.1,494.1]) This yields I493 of 0.025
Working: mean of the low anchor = 114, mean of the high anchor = 115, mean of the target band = 112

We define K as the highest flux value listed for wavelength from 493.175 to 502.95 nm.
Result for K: 129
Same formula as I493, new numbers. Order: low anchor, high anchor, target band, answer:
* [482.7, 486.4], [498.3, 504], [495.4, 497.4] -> -0.045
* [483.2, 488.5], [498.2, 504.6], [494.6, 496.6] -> -0.049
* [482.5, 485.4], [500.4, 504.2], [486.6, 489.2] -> 0.036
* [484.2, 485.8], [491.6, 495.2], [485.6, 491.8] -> 0.018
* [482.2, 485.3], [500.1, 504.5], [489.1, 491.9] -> -0.018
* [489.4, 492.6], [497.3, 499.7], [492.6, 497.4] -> -0.017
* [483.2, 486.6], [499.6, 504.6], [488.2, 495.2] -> -0.061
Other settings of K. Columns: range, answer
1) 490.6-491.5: 122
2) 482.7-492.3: 133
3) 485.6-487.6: 113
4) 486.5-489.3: 126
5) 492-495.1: 125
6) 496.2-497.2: 124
